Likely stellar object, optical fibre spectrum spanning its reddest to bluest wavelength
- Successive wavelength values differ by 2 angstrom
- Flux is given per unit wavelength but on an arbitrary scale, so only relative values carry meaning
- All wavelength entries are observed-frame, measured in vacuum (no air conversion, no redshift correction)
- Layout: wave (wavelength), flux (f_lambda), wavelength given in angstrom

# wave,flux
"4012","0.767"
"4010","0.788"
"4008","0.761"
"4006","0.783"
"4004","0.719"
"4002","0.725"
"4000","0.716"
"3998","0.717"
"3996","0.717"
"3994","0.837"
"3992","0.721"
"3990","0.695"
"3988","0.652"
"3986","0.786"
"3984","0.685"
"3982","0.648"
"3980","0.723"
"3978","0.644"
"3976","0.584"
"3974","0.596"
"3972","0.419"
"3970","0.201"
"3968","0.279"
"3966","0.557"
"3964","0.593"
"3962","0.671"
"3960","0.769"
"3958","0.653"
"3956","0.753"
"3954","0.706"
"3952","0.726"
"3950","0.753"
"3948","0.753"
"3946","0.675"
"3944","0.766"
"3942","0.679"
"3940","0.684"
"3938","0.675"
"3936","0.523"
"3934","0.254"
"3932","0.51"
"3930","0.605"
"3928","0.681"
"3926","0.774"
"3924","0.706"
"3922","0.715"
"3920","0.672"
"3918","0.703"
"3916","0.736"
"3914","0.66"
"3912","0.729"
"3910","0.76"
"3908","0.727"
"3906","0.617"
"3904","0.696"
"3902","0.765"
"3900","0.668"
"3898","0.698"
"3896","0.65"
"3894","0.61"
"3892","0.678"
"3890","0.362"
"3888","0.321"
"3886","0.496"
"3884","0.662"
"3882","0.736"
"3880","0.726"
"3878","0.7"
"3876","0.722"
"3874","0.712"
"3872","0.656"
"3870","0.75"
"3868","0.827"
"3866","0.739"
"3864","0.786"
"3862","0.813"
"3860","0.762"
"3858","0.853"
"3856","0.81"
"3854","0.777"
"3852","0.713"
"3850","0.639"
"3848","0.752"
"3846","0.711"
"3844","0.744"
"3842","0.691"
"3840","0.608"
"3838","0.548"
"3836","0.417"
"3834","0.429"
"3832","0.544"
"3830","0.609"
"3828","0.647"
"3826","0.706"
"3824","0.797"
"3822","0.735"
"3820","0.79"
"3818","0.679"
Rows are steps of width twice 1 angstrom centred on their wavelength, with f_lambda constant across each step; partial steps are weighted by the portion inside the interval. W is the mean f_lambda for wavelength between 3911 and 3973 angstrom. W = 0.632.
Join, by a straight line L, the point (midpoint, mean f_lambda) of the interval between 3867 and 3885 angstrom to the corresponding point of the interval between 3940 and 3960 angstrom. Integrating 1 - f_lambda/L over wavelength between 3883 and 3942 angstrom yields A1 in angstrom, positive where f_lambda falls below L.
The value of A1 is 7.1 angstrom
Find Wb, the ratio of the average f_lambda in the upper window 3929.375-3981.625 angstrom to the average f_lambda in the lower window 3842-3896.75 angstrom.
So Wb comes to 0.87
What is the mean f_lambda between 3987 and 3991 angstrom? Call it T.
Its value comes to 0.673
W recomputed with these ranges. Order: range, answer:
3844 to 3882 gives 0.747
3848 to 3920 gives 0.694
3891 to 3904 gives 0.68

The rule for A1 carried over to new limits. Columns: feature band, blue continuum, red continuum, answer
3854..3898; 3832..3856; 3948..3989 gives -3.40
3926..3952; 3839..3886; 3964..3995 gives 0.23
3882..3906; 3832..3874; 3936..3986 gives 2.36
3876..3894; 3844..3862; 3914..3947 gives 2.97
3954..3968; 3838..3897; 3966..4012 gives 0.45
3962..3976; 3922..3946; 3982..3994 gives 4.42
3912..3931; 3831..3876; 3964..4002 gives -1.13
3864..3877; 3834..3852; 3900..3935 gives -1.91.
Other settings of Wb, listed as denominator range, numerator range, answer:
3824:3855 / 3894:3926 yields 1.09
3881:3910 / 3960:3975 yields 0.79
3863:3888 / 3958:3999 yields 0.90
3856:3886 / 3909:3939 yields 0.87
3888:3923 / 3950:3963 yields 1.08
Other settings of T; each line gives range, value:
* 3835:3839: 0.483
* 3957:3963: 0.698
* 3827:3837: 0.529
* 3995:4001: 0.717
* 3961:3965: 0.632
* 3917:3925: 0.699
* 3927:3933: 0.599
